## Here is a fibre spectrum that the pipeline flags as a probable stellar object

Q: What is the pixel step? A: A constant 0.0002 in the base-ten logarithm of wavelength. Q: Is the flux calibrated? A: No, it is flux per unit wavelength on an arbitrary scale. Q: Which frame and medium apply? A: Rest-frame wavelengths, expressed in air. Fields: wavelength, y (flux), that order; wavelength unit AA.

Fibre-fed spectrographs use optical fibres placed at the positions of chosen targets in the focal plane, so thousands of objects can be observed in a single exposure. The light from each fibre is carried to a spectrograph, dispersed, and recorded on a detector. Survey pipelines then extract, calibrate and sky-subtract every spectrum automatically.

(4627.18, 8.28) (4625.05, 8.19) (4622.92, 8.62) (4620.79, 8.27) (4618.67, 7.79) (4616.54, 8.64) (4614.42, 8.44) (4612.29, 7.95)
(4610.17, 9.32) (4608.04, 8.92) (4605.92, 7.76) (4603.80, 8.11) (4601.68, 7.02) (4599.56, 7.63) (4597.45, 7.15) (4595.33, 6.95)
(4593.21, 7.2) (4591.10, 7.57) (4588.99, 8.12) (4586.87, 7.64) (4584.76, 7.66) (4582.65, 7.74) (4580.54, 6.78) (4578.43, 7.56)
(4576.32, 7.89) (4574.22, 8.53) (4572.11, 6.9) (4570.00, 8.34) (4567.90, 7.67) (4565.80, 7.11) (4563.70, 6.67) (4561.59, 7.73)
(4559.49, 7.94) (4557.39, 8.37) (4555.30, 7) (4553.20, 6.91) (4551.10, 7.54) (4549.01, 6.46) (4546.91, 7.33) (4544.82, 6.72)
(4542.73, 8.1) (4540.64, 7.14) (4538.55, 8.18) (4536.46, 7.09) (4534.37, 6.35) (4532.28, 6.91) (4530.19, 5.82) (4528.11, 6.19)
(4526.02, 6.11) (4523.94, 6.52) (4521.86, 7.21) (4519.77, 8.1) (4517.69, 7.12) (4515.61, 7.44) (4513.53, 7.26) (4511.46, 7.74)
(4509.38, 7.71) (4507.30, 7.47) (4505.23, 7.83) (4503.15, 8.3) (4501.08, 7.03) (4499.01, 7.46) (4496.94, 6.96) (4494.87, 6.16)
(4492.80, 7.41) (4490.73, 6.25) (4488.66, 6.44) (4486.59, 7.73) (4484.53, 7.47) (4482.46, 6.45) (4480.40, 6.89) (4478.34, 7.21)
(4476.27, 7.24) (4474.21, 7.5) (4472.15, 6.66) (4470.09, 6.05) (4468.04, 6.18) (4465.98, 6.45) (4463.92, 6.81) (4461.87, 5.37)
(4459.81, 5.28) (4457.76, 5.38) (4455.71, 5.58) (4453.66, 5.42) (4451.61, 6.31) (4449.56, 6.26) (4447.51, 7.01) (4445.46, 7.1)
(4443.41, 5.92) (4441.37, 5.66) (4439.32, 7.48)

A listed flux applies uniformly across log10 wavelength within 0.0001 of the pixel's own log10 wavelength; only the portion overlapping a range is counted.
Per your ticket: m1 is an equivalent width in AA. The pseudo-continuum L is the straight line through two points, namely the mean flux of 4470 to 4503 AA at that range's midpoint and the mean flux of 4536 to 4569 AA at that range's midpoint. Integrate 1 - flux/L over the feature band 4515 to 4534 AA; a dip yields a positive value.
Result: 1.11 AA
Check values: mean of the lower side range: 6.99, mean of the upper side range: 7.38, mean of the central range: 6.79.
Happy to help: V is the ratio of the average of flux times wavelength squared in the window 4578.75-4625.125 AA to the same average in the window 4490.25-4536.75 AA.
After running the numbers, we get 1.2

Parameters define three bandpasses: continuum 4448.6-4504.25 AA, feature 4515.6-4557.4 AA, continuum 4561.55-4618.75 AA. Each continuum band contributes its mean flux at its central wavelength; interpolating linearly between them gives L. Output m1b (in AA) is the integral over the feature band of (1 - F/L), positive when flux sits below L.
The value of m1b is 0.99 AA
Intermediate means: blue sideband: 6.61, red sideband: 7.74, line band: 7.04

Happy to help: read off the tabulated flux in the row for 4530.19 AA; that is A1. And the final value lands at 5.82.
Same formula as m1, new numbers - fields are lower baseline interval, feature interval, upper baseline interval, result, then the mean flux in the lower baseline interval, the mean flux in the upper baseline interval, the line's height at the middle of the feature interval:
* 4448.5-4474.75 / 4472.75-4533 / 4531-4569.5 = -4.25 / 6.07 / 7.3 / 6.64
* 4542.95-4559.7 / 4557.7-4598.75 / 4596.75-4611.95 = 0.54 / 7.29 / 8.01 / 7.66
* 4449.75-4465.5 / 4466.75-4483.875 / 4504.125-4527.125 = -1.44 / 5.79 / 7.32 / 6.26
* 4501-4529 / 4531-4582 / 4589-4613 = 1.08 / 7.3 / 7.79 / 7.54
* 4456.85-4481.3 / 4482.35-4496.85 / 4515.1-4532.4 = -0.69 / 6.42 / 6.8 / 6.56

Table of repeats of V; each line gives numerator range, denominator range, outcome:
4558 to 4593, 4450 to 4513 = 1.17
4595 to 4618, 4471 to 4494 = 1.21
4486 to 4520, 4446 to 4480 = 1.18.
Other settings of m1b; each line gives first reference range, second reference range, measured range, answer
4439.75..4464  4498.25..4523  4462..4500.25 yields -0.24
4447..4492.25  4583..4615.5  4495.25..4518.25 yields -2.03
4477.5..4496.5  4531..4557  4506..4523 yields -1.17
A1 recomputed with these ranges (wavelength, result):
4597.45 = 7.15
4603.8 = 8.11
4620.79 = 8.27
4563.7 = 6.67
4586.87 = 7.64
